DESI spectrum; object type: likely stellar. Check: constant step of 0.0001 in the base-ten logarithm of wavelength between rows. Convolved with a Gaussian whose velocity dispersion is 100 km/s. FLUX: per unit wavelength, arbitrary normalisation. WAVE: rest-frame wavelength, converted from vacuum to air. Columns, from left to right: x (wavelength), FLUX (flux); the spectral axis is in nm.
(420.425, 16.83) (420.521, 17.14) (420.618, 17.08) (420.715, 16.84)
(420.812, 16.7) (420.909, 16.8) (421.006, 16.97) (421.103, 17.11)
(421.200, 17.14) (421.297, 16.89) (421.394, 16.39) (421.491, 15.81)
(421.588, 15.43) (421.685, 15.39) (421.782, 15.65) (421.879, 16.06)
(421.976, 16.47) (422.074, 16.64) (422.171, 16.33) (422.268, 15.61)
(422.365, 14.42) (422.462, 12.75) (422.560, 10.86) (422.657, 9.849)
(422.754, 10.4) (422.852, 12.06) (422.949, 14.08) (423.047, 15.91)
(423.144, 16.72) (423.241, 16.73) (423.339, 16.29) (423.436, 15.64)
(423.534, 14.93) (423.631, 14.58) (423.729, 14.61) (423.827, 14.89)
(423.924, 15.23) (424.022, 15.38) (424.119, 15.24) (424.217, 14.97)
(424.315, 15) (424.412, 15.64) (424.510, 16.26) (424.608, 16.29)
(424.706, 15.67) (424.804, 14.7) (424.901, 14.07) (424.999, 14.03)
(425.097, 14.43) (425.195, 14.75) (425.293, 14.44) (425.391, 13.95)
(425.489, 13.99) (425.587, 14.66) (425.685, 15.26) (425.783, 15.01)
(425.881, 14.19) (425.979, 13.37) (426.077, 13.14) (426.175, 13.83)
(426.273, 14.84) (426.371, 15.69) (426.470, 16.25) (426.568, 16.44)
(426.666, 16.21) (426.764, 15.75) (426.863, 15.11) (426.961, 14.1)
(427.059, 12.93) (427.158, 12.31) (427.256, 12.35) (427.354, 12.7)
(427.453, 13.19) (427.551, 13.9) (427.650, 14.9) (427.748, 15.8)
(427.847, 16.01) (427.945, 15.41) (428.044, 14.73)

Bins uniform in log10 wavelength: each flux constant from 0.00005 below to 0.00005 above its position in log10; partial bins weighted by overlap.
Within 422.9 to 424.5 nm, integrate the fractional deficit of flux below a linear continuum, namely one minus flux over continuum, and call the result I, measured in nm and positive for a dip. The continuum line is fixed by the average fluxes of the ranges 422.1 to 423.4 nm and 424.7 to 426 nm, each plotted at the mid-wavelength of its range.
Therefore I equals -0.13 nm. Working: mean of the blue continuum 14.1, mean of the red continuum 14.5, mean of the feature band 15.4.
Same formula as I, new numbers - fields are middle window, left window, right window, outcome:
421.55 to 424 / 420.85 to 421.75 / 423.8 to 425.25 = 0.17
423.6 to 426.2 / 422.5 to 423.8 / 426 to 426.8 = -0.01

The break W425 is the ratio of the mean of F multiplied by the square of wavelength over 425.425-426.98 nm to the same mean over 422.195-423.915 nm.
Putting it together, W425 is 1.06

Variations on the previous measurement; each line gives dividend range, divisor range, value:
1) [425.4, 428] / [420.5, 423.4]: 0.96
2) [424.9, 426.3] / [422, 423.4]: 1.02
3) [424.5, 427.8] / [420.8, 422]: 0.91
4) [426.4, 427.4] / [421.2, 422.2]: 0.92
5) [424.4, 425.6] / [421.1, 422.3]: 0.93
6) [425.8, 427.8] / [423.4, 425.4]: 0.97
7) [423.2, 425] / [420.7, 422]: 0.95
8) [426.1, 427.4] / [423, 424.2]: 0.95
